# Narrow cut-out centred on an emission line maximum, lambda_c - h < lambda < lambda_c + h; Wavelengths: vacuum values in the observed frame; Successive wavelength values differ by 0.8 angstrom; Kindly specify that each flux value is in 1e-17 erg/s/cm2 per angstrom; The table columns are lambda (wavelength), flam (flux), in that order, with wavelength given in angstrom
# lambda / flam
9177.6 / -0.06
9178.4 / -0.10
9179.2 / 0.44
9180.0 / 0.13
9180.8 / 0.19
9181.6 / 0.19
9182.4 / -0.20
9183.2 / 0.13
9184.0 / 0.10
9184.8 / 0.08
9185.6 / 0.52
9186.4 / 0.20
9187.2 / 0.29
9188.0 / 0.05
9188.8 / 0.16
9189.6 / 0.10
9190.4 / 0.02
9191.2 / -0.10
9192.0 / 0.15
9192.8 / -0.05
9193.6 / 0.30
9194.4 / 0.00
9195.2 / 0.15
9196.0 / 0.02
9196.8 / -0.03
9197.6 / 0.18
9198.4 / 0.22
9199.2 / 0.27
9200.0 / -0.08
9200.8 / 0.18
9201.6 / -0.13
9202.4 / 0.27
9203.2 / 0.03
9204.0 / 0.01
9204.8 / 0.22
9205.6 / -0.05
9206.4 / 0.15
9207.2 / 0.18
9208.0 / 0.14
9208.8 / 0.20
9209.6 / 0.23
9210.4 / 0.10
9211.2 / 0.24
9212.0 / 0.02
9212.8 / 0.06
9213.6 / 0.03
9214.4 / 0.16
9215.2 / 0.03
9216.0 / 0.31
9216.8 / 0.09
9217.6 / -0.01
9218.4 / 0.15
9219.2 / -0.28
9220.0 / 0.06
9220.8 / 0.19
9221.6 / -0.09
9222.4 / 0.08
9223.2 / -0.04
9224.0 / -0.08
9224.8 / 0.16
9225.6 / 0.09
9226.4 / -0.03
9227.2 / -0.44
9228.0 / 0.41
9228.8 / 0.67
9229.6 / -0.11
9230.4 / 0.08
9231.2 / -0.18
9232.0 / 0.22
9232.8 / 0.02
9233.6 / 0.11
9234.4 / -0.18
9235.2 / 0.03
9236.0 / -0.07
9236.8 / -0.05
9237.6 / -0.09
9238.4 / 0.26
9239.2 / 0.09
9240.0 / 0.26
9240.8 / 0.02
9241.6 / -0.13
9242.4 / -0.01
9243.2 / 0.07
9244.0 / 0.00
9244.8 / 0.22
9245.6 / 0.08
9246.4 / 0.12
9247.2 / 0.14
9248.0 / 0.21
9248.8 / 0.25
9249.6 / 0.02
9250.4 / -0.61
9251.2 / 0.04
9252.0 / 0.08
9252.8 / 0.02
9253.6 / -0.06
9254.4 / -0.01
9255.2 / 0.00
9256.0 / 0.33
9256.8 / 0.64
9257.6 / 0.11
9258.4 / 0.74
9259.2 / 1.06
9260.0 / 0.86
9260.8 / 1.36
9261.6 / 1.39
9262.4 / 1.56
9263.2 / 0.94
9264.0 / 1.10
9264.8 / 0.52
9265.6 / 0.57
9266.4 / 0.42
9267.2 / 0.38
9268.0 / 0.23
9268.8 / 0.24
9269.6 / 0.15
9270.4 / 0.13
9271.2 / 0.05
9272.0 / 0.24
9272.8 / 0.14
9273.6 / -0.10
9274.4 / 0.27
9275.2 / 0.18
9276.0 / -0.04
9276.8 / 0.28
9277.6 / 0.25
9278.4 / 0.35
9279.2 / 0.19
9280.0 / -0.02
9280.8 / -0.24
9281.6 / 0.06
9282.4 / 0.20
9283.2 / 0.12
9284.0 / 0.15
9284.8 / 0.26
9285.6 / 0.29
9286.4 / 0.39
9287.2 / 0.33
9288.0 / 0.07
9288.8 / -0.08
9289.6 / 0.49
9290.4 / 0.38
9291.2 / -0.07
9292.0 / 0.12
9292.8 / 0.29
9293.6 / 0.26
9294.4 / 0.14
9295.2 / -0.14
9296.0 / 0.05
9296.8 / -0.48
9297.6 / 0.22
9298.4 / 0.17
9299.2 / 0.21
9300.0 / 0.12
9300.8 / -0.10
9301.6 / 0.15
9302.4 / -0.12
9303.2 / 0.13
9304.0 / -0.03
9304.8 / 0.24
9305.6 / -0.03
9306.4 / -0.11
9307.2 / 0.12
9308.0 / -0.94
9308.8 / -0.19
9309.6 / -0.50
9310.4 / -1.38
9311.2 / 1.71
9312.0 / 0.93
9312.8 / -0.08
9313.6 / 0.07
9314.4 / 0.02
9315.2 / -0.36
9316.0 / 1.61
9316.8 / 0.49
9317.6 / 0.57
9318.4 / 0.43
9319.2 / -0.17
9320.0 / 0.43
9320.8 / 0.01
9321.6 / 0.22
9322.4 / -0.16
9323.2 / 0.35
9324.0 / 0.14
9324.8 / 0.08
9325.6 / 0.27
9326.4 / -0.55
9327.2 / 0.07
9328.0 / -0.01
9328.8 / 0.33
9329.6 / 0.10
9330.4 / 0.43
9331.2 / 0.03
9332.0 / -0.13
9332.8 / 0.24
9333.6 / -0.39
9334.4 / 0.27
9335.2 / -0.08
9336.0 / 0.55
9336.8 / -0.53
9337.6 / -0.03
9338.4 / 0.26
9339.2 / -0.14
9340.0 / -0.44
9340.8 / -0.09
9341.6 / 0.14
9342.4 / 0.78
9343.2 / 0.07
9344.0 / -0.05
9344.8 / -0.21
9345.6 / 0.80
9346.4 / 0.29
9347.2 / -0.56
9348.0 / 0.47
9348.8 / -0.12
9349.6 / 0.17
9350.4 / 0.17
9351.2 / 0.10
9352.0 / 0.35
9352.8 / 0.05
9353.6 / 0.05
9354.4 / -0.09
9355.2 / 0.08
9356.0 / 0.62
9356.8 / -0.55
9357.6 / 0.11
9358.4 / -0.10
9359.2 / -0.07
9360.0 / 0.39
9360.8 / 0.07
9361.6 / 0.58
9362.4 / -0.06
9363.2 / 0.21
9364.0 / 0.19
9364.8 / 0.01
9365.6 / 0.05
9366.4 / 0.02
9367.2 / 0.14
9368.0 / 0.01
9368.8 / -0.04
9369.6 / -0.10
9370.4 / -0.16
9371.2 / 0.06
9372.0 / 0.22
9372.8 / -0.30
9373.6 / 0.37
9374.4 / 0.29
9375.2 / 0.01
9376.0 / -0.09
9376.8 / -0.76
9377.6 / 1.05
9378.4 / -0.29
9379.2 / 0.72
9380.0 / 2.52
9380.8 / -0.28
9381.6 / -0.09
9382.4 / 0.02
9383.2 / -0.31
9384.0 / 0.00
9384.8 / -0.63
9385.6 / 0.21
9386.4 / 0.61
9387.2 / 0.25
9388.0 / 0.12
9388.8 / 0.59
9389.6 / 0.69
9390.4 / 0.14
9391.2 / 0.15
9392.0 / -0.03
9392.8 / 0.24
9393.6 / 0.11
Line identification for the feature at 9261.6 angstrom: H-beta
